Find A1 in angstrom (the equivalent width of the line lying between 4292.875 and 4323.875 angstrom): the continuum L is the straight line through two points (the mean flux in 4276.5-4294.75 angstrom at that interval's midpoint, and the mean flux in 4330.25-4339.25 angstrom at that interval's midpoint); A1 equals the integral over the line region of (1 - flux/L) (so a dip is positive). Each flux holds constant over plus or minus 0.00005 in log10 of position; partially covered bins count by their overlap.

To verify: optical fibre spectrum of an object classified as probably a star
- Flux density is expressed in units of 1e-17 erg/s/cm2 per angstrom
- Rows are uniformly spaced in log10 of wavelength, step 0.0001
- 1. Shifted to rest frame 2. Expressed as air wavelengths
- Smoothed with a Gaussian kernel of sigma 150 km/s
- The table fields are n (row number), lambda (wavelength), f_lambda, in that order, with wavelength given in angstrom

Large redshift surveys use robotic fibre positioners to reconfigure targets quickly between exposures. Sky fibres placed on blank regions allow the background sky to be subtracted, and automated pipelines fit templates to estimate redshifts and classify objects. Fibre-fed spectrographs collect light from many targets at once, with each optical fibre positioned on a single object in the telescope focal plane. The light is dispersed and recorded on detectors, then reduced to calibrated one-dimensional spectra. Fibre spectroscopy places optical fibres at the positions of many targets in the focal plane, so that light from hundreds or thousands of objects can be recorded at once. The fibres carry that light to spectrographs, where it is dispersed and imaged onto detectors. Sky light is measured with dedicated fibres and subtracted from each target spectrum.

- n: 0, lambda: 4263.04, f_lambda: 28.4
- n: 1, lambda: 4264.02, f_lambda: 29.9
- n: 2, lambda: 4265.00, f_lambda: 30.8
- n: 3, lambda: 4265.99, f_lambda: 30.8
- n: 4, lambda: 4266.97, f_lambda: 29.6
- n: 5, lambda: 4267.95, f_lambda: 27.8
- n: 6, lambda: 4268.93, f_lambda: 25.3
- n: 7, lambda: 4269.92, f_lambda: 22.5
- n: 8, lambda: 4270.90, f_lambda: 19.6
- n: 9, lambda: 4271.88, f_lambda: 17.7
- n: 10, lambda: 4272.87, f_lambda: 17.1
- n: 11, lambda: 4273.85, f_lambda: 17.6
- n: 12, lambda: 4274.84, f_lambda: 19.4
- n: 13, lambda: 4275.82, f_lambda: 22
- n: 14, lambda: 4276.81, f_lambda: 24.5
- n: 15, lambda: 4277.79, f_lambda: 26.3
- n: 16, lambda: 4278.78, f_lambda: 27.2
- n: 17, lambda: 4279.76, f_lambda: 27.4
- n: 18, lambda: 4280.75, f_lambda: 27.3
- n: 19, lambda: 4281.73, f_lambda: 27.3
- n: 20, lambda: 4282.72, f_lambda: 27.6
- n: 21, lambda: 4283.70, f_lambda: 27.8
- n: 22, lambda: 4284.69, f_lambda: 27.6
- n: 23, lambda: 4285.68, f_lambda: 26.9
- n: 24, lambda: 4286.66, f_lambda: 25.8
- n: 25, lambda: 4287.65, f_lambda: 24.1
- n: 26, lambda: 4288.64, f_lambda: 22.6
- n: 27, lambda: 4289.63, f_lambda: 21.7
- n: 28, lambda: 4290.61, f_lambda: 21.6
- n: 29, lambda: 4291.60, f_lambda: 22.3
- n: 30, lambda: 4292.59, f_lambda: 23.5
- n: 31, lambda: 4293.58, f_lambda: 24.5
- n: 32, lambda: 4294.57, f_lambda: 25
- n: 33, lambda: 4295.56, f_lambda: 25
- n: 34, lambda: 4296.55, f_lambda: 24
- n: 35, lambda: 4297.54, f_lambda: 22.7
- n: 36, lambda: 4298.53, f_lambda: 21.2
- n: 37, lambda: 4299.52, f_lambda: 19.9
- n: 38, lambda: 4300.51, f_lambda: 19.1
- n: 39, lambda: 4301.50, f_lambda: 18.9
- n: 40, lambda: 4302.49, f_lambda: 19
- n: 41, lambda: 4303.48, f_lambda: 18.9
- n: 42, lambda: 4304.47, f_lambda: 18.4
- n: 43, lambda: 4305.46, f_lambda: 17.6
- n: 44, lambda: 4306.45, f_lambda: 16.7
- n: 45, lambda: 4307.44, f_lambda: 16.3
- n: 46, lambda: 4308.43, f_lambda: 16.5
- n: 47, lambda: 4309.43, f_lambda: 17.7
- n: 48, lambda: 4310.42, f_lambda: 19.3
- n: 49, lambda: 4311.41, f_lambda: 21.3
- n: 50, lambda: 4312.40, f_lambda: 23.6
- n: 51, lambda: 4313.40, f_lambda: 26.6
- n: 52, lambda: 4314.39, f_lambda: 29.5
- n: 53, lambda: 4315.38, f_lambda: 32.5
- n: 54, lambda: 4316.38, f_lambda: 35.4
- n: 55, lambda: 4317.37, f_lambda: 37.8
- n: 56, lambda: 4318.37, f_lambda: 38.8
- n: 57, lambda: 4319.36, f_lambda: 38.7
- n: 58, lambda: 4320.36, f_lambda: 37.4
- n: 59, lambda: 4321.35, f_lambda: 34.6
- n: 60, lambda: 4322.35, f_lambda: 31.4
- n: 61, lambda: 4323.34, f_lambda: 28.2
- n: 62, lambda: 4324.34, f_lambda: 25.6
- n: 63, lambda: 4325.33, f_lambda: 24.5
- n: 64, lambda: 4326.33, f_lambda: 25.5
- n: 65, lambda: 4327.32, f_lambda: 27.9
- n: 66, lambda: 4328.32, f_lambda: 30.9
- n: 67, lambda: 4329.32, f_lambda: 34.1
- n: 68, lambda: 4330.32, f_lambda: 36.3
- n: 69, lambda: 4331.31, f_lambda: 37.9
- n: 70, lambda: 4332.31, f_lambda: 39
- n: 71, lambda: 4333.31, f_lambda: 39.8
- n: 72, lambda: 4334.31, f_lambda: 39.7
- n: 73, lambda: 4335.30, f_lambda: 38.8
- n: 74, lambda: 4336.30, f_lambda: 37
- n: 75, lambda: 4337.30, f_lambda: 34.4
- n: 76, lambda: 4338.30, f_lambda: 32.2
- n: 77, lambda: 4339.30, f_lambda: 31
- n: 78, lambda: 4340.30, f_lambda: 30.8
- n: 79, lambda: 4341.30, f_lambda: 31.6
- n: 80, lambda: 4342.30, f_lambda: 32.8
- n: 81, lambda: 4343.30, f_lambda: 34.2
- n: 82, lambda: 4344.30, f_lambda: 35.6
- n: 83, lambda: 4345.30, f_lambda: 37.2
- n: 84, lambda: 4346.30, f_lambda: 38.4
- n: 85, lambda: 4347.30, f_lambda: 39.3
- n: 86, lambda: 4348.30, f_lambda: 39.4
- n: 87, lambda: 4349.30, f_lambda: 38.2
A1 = 5.9 angstrom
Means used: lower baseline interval 25.3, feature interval 25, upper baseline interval 37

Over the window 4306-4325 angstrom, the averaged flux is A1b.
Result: 27.8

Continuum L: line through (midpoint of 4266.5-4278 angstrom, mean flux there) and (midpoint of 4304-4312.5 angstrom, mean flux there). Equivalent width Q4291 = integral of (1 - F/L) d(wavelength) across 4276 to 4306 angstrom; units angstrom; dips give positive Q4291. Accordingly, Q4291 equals -4.6 angstrom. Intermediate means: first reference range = 22.3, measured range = 23.5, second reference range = 18.4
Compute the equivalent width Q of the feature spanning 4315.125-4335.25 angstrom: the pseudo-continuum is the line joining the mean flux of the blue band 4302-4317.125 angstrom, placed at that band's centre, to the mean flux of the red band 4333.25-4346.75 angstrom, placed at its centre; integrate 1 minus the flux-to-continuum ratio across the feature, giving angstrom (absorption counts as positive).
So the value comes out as -3.71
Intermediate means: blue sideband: 22.2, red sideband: 35.1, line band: 33.9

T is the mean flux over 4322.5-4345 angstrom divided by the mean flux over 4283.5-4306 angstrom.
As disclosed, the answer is 1.48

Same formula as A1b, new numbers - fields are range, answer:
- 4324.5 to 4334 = 32.8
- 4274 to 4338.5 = 26.9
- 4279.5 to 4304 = 23.6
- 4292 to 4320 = 23.9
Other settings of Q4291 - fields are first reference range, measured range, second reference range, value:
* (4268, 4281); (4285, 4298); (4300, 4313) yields -2.06 angstrom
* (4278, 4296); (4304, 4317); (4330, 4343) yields 3.31 angstrom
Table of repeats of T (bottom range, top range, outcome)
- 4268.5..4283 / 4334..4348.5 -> 1.53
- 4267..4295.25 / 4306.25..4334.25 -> 1.24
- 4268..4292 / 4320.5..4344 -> 1.39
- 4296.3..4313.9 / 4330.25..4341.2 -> 1.81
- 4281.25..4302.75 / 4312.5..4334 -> 1.39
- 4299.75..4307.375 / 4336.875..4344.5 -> 1.78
